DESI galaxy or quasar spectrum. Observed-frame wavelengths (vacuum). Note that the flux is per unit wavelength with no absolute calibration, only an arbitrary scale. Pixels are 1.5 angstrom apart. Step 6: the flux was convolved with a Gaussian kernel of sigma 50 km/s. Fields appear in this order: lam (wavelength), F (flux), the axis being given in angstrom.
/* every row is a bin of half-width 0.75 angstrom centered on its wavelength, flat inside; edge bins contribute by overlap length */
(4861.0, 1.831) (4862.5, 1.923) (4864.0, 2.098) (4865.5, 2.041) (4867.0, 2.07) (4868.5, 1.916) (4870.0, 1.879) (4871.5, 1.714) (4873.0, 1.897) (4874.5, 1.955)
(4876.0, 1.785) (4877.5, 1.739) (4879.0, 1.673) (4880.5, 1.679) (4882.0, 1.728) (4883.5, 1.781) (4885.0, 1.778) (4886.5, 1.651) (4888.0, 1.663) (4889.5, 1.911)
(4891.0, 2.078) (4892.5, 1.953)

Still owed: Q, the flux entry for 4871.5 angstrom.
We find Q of 1.714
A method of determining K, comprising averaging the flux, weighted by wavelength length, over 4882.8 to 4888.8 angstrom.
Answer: 1.72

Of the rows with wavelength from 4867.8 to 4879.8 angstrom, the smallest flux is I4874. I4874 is 1.673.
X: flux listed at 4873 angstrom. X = 1.897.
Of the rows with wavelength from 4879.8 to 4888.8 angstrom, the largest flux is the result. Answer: 1.781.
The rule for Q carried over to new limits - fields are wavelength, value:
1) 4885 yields 1.778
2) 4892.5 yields 1.953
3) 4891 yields 2.078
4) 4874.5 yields 1.955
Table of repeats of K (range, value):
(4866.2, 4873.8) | 1.9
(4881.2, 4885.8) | 1.76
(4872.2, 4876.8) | 1.88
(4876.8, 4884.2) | 1.72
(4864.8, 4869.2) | 2.01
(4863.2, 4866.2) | 2.07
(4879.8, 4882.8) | 1.71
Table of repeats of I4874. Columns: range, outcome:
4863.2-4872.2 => 1.714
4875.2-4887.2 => 1.651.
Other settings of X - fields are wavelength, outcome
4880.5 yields 1.679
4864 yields 2.098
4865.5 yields 2.041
